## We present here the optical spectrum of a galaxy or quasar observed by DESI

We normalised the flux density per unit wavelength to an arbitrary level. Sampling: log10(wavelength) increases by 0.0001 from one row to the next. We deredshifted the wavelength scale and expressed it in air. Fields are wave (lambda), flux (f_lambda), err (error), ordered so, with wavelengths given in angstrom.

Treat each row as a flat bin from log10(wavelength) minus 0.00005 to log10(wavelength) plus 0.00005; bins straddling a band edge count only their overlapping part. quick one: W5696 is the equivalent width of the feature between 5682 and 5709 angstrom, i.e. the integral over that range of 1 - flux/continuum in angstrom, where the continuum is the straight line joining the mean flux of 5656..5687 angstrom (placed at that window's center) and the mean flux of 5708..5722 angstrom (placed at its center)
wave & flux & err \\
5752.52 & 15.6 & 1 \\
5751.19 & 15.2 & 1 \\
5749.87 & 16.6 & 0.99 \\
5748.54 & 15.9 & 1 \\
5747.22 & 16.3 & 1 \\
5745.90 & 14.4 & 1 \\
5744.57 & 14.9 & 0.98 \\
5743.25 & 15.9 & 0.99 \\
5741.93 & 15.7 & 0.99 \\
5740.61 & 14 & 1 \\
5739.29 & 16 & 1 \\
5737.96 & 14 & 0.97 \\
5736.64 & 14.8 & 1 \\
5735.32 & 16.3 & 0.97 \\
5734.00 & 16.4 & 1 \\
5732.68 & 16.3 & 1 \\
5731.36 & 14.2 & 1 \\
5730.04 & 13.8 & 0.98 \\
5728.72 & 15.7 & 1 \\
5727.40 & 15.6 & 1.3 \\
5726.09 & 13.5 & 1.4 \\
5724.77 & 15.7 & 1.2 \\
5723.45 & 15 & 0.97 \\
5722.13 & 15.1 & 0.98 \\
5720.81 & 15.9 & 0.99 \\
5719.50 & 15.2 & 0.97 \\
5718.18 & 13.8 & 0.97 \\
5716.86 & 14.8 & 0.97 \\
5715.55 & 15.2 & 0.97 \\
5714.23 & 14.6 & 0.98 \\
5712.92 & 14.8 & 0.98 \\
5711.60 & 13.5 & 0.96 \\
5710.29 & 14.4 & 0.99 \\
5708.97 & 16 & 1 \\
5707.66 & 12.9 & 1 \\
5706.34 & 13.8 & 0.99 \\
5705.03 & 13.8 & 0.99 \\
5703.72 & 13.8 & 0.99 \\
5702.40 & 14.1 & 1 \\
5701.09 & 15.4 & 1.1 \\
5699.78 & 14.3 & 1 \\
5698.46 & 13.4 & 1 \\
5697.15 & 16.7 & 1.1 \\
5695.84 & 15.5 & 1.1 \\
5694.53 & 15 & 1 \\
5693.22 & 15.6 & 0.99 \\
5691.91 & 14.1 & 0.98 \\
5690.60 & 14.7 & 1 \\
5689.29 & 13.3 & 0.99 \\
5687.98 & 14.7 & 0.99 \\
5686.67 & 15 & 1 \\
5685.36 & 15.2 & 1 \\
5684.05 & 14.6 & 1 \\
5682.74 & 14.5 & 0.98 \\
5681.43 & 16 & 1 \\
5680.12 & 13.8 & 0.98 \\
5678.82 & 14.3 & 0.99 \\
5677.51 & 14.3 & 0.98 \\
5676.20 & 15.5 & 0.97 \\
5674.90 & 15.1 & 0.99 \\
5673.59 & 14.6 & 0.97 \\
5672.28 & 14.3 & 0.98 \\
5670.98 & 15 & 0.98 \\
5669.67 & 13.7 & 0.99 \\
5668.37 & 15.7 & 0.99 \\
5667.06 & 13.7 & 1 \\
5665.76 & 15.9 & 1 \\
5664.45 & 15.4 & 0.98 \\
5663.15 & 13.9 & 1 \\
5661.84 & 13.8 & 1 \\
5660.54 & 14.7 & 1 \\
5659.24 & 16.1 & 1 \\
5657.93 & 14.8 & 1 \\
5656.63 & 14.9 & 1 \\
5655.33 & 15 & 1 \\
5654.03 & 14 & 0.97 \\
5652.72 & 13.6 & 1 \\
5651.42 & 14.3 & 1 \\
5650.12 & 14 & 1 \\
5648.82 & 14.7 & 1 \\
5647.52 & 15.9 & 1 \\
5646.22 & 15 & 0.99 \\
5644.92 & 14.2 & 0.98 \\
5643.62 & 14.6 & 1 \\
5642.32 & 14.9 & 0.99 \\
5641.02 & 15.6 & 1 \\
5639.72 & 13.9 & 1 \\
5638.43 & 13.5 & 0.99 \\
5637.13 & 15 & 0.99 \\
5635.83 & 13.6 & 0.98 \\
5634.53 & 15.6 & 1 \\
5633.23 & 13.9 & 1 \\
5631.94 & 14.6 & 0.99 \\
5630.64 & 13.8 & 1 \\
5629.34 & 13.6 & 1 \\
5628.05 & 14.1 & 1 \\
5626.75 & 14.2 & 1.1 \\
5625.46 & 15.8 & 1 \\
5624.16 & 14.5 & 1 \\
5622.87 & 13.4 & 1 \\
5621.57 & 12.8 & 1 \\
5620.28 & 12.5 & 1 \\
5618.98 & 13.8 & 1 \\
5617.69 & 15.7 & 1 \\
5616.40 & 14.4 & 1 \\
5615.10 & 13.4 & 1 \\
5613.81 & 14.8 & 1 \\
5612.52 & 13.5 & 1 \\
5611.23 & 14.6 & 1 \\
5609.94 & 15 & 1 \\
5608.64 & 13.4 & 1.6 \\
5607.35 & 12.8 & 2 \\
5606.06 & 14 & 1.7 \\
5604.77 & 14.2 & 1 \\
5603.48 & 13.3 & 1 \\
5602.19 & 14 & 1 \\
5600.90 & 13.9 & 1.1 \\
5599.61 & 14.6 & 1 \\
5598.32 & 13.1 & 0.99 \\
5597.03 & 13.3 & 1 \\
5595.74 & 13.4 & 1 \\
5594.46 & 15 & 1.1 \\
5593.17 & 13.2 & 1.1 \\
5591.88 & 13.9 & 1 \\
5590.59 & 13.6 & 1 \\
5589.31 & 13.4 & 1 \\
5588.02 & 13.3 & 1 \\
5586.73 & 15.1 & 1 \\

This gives 0.4 angstrom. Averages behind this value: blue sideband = 14.8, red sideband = 14.8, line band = 14.6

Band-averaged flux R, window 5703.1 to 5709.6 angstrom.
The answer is 14.1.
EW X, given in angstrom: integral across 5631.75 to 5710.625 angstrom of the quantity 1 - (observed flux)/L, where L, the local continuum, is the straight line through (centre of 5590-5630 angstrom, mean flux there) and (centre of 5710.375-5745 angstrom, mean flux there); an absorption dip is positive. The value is -0.7 angstrom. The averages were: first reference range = 13.9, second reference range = 15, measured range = 14.6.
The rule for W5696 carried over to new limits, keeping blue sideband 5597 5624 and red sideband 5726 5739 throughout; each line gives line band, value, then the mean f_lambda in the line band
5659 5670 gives -0.2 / 14.8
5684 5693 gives 0.1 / 14.6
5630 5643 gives -0.3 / 14.4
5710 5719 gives 0.3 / 14.5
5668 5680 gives -0.1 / 14.7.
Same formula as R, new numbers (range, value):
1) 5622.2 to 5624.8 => 13.9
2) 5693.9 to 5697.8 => 15.7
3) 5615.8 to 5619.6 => 14.7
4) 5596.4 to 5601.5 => 13.7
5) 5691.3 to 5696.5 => 15.1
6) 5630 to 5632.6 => 14.2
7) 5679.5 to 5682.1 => 14.9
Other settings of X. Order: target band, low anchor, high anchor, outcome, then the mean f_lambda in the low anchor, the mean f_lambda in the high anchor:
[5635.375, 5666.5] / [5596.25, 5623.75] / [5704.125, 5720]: -1.3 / 13.8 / 14.4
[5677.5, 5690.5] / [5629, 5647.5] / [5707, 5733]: 0.1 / 14.5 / 14.8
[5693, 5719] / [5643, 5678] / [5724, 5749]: 0.8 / 14.7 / 15.2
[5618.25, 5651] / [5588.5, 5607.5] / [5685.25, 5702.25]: -0.4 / 13.7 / 14.8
